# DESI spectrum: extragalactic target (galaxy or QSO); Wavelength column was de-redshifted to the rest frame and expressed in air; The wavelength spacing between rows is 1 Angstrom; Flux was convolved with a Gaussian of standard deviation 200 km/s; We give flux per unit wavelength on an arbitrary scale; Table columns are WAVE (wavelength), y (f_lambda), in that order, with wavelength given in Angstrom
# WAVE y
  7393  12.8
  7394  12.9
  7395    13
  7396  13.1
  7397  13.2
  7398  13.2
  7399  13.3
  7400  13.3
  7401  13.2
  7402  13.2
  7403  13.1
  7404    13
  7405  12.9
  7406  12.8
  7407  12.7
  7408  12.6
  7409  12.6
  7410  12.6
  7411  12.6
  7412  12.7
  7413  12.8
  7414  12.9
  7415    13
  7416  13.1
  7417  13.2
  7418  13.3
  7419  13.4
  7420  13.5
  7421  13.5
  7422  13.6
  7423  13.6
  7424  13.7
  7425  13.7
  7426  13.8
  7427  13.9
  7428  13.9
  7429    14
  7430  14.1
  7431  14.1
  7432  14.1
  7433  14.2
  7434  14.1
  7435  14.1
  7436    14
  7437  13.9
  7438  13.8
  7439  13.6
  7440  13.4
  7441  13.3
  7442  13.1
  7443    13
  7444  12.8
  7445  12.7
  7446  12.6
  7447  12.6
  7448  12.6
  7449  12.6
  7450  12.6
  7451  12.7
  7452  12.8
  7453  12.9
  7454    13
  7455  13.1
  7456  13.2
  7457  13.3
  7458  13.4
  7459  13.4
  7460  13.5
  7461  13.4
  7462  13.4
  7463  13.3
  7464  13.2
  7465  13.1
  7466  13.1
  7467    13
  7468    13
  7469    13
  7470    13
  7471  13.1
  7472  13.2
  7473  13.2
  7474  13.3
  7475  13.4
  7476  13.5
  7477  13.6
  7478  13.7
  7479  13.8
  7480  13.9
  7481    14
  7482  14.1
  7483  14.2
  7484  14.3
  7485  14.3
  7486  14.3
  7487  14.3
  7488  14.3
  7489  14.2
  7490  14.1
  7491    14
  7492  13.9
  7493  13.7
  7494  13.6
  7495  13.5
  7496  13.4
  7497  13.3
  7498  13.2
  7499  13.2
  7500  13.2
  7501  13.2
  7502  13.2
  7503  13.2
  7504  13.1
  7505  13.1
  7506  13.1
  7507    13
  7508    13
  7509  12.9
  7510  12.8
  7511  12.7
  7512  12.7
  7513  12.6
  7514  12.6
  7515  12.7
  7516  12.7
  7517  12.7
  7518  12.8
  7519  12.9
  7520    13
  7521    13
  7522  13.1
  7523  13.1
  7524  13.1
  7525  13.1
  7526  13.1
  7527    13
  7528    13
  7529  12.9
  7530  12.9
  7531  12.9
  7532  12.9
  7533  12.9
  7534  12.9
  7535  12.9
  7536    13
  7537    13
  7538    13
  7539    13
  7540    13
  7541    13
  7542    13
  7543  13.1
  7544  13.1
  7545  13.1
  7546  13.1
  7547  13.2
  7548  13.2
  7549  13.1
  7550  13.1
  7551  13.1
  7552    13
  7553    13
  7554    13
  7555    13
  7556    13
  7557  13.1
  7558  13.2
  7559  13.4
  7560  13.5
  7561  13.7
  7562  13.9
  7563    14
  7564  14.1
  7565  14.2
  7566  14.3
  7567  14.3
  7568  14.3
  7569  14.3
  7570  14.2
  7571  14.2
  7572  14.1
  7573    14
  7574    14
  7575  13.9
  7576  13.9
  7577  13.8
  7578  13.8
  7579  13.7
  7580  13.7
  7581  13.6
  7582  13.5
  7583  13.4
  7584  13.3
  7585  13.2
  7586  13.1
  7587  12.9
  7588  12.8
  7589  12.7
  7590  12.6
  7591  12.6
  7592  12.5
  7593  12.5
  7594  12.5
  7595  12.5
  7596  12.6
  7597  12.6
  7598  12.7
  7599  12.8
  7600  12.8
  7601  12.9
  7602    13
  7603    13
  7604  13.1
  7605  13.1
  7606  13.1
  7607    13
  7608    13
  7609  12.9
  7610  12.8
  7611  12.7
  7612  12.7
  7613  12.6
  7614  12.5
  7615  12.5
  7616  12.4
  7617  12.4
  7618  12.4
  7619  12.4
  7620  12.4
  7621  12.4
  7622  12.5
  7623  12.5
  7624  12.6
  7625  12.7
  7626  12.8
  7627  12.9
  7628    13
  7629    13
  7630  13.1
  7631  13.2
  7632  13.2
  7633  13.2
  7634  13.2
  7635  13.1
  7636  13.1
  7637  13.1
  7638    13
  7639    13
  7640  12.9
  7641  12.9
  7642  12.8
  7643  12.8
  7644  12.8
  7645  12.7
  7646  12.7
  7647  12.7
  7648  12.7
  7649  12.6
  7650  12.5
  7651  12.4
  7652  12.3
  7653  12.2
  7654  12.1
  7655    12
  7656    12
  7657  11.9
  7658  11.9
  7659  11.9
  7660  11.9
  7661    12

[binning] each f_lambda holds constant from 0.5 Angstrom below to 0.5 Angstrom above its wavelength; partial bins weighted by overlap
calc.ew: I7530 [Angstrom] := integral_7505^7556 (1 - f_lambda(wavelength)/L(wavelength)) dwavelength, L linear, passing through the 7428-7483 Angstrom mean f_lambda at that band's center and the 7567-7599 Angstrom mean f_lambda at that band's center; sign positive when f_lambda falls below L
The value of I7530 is 1.5 Angstrom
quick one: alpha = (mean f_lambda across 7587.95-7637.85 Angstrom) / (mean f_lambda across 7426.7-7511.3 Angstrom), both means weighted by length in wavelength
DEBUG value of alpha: 0.95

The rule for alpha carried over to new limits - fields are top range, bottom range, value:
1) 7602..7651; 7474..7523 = 0.96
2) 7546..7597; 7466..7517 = 1.00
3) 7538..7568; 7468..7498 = 0.97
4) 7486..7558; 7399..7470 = 0.99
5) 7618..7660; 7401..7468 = 0.95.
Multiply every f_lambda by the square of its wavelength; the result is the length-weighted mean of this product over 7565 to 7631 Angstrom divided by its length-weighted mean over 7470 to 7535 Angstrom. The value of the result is 1.01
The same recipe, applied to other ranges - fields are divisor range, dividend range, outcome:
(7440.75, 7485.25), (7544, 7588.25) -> 1.05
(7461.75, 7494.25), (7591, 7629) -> 0.96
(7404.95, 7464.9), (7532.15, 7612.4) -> 1.03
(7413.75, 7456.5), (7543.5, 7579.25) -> 1.05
